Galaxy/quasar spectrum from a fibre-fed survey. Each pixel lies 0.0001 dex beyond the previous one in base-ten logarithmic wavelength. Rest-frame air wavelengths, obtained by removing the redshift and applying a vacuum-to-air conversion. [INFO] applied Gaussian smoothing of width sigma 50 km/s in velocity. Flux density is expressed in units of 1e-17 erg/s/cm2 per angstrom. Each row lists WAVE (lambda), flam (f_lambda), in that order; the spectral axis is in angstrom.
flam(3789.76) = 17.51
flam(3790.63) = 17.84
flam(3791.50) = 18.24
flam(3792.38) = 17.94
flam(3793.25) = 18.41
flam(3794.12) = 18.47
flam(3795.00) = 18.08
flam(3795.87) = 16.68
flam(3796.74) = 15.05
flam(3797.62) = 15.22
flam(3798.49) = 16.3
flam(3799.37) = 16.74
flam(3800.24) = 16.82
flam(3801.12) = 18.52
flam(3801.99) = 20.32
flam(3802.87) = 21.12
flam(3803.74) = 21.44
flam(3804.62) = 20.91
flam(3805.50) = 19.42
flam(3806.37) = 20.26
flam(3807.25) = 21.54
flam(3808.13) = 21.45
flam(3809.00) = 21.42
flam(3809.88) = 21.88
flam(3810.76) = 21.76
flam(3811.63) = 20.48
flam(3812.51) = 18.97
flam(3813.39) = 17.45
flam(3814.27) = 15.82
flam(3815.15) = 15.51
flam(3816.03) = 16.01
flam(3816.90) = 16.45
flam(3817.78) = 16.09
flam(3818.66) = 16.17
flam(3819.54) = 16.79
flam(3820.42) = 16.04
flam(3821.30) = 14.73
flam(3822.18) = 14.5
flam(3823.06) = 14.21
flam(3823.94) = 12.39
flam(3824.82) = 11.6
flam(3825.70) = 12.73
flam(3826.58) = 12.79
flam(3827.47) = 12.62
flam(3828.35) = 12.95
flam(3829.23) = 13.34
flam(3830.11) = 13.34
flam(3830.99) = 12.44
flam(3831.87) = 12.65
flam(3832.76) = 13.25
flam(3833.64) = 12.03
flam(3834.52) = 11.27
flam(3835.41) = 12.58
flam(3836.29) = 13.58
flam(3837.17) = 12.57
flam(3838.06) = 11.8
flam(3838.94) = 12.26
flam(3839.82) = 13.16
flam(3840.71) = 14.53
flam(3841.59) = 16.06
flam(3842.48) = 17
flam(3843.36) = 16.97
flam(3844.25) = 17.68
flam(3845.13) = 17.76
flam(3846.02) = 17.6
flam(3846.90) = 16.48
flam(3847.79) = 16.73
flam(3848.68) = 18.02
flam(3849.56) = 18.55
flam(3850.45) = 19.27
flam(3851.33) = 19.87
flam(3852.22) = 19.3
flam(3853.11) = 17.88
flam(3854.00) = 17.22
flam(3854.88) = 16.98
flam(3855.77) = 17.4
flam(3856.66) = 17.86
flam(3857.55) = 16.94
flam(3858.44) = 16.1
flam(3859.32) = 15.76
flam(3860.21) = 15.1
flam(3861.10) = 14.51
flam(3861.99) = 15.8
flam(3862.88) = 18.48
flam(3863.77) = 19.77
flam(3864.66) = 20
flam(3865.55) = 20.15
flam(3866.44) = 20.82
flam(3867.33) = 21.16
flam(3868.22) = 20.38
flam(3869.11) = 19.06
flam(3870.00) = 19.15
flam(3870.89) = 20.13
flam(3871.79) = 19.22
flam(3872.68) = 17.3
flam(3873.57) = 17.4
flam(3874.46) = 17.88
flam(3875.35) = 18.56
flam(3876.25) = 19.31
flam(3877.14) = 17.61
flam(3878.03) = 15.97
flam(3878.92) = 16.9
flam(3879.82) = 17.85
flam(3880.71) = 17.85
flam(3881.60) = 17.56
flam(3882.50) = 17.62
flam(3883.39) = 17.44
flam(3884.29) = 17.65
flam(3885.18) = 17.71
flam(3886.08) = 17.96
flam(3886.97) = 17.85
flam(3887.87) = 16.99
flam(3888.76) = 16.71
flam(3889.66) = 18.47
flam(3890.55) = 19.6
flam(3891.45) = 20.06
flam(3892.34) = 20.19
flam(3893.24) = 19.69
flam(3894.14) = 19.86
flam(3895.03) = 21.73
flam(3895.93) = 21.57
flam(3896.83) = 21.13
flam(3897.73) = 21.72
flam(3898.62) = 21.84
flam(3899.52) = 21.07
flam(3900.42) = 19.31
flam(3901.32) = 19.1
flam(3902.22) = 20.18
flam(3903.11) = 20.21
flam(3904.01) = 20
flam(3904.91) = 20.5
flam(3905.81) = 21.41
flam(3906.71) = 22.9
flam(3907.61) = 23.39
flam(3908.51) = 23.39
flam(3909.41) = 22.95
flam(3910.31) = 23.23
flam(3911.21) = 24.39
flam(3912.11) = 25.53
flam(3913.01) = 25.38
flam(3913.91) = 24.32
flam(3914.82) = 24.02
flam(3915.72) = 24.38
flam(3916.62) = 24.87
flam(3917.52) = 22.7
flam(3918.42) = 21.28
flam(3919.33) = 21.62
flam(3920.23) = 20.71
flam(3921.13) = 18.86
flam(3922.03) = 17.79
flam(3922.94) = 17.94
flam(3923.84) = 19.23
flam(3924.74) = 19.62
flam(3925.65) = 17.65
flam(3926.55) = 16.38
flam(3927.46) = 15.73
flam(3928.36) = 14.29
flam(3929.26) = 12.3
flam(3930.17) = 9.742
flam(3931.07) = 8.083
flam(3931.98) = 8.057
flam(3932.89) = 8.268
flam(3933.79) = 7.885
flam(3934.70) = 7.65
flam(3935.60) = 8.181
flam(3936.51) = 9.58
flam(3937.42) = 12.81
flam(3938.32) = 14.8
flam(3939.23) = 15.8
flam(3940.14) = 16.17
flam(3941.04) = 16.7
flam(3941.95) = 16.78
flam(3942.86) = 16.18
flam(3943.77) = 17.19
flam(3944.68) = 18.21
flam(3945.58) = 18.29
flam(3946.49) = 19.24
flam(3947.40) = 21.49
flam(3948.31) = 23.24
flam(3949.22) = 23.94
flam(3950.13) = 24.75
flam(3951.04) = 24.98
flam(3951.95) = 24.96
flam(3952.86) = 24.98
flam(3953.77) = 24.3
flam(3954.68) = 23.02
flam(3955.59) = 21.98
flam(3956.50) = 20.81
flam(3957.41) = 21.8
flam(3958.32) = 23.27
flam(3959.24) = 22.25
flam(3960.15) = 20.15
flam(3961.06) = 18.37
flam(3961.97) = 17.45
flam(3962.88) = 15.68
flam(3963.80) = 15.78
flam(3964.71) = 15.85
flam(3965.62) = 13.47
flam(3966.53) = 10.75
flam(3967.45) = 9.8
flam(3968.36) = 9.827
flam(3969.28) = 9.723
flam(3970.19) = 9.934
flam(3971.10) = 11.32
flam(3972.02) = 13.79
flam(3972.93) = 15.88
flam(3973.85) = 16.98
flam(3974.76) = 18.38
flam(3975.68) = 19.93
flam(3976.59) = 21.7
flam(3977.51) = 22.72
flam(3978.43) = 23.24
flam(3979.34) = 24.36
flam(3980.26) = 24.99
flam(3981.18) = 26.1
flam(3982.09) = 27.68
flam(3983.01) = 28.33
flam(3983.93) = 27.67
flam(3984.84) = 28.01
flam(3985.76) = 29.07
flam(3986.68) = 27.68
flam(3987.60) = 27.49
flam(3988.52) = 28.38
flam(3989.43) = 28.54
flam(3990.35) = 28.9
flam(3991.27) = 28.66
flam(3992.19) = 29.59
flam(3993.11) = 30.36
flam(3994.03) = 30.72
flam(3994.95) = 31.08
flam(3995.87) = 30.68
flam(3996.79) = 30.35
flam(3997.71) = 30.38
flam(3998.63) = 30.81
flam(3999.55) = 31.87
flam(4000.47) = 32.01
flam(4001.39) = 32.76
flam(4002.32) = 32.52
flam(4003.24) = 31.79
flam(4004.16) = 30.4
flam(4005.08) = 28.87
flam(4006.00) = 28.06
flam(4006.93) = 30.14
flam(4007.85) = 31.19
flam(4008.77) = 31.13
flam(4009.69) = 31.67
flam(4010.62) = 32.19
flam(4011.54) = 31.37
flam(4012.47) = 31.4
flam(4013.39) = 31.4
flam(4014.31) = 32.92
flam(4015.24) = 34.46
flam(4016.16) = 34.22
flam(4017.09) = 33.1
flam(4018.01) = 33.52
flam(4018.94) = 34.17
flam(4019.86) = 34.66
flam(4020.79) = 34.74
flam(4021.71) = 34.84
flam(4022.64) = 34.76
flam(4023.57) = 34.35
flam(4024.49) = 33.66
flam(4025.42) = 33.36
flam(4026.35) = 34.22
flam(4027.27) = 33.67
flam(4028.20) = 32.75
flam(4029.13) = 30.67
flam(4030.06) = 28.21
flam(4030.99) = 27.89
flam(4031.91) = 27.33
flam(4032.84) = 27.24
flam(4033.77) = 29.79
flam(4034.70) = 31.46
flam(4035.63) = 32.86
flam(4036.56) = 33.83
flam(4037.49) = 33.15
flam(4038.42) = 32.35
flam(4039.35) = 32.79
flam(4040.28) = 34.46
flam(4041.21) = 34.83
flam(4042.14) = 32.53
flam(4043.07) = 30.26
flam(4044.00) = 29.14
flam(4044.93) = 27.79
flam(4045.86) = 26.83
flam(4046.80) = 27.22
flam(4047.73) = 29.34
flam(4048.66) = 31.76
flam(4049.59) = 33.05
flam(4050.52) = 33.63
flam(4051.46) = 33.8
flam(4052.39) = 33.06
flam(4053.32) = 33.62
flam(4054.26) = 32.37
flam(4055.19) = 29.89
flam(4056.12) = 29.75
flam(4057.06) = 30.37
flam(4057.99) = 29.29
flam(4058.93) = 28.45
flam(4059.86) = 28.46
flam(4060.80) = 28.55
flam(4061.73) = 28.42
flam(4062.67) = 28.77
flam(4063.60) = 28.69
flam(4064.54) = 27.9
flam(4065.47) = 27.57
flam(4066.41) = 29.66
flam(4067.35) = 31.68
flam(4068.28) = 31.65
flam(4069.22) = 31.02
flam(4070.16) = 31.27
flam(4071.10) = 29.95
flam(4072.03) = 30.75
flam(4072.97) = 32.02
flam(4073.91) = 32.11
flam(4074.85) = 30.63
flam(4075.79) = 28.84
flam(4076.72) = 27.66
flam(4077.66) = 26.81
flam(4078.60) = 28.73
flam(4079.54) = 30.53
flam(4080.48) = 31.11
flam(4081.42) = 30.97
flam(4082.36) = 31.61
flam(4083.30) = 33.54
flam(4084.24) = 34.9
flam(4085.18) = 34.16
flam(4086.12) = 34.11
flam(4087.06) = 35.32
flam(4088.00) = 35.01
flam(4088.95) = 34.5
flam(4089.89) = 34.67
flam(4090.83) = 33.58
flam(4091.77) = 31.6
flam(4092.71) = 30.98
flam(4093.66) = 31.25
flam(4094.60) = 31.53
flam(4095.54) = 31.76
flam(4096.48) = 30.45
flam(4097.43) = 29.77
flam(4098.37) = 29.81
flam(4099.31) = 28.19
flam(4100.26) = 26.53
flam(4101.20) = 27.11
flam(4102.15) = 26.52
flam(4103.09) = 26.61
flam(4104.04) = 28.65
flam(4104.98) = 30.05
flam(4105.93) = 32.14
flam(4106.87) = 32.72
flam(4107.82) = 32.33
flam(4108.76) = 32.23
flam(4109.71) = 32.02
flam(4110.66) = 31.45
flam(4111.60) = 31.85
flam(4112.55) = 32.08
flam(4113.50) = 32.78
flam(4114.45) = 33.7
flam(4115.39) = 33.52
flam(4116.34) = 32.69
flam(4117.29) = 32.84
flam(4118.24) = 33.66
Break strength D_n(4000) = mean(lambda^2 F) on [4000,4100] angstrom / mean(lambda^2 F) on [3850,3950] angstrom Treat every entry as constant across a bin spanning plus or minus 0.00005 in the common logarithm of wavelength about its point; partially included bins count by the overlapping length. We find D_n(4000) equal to 1.84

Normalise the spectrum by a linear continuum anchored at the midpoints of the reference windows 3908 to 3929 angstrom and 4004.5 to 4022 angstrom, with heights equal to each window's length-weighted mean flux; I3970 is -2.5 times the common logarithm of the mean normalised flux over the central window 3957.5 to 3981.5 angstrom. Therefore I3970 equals 0.484 mag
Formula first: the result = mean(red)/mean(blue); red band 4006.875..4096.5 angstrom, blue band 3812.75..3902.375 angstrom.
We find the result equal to 1.86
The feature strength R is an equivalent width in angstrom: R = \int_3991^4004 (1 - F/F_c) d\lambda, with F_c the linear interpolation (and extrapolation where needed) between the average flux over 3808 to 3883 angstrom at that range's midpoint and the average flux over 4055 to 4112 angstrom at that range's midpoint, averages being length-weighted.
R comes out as -2.8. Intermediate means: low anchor 16.6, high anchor 30.6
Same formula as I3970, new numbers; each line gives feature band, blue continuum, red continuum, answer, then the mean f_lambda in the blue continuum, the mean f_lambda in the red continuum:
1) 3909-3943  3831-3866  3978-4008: 0.31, 16.1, 29.2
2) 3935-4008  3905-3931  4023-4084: 0.11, 20.4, 30.8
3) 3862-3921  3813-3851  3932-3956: -0.23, 14.8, 17.6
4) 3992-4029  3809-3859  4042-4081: -0.19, 15.7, 30.1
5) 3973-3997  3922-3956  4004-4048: -0.07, 16.8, 31.7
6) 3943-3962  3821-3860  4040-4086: 0.06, 15.1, 30.6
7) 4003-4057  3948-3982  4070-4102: -0.24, 19.3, 31.2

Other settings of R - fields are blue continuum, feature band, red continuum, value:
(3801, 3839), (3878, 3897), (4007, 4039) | 2.6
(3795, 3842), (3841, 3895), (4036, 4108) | 2.3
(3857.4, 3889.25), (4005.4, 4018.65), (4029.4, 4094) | -2.1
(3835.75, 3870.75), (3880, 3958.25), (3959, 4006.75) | 5.3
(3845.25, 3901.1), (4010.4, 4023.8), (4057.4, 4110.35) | -3.3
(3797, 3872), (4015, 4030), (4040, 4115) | -3.2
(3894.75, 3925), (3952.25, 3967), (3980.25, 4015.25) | 3.9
